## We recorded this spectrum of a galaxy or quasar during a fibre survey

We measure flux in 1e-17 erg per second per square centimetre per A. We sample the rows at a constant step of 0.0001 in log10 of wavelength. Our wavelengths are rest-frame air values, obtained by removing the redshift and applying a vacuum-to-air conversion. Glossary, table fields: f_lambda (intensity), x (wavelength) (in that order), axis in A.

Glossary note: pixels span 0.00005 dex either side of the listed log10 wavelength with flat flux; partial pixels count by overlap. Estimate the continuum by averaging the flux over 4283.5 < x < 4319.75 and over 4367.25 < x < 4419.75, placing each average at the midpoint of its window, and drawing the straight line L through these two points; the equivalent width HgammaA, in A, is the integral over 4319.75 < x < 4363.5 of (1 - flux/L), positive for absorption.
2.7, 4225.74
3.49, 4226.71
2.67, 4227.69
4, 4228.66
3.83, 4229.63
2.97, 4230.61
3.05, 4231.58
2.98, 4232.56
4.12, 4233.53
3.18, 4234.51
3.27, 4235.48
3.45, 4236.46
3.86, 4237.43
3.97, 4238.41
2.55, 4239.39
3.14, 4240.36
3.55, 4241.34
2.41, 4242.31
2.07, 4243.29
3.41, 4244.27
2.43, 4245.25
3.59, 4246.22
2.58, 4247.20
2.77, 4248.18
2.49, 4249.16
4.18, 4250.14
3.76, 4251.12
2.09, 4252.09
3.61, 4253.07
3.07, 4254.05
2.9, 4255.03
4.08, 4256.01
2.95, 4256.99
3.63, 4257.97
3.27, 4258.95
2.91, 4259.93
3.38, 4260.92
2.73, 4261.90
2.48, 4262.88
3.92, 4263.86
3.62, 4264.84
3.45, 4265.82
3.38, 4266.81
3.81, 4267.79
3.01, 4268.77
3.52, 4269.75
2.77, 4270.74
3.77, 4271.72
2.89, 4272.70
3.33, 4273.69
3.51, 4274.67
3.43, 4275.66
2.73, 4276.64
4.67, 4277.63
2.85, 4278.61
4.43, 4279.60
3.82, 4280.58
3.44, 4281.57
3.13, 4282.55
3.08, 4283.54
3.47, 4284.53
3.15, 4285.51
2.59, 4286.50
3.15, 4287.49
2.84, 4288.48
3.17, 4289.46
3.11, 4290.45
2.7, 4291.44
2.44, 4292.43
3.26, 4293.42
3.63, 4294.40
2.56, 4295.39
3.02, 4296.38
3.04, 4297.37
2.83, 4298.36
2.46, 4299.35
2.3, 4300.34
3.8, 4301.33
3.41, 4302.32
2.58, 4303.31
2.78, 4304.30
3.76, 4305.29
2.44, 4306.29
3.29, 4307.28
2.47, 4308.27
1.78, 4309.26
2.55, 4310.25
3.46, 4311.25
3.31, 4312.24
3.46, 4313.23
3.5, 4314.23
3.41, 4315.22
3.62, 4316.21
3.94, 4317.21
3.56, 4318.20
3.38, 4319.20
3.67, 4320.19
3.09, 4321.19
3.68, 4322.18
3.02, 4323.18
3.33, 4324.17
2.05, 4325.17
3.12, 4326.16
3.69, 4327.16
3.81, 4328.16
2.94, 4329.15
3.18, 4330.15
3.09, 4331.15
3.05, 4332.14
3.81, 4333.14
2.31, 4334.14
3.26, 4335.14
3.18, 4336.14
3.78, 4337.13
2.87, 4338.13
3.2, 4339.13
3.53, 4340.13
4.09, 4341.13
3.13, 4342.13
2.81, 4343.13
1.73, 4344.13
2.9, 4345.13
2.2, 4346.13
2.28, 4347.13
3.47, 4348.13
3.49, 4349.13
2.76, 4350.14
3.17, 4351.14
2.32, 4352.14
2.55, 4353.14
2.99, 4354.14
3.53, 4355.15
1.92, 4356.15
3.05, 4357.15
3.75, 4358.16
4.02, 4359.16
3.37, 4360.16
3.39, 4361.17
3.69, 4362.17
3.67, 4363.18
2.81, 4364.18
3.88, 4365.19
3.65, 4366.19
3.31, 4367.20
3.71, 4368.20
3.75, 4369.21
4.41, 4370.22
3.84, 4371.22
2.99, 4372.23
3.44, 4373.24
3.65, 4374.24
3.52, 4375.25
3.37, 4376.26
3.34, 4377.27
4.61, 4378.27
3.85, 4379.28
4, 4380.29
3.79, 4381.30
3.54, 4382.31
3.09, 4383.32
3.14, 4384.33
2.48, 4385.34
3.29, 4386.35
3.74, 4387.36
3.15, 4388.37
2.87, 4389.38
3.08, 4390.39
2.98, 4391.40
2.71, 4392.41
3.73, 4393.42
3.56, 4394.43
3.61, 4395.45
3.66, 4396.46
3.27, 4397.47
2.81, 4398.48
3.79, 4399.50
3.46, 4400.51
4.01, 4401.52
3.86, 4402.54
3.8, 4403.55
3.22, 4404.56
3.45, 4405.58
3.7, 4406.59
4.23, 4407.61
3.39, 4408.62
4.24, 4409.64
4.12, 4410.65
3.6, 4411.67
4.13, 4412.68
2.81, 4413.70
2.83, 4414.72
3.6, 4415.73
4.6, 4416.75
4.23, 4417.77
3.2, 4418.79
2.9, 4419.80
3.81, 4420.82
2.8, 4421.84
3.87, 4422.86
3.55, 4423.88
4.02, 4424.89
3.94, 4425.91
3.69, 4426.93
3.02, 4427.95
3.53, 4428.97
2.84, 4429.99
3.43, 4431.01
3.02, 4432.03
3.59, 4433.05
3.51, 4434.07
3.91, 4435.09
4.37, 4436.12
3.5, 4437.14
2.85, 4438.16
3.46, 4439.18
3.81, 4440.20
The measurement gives 1.9 A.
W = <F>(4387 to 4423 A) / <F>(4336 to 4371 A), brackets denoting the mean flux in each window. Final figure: 1.1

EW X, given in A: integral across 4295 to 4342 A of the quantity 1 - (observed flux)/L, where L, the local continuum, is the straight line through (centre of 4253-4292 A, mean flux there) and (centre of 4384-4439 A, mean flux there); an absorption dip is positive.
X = 2.7 A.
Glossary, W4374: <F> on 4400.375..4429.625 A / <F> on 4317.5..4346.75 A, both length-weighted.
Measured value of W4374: 1.2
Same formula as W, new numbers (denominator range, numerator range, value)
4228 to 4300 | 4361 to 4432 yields 1.10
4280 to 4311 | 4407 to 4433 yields 1.20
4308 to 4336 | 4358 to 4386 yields 1.11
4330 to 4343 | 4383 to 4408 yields 1.04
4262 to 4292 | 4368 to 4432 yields 1.07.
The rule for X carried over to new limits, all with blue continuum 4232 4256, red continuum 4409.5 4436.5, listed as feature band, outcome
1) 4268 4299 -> 0.5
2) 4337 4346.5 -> 1.1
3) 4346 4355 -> 1.5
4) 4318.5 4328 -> 0.3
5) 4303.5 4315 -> 1.2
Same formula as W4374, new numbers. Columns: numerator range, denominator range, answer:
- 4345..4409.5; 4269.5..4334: 1.06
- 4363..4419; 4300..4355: 1.14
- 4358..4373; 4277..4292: 1.10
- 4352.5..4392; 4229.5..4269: 1.06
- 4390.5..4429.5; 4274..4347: 1.13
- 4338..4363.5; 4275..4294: 0.95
